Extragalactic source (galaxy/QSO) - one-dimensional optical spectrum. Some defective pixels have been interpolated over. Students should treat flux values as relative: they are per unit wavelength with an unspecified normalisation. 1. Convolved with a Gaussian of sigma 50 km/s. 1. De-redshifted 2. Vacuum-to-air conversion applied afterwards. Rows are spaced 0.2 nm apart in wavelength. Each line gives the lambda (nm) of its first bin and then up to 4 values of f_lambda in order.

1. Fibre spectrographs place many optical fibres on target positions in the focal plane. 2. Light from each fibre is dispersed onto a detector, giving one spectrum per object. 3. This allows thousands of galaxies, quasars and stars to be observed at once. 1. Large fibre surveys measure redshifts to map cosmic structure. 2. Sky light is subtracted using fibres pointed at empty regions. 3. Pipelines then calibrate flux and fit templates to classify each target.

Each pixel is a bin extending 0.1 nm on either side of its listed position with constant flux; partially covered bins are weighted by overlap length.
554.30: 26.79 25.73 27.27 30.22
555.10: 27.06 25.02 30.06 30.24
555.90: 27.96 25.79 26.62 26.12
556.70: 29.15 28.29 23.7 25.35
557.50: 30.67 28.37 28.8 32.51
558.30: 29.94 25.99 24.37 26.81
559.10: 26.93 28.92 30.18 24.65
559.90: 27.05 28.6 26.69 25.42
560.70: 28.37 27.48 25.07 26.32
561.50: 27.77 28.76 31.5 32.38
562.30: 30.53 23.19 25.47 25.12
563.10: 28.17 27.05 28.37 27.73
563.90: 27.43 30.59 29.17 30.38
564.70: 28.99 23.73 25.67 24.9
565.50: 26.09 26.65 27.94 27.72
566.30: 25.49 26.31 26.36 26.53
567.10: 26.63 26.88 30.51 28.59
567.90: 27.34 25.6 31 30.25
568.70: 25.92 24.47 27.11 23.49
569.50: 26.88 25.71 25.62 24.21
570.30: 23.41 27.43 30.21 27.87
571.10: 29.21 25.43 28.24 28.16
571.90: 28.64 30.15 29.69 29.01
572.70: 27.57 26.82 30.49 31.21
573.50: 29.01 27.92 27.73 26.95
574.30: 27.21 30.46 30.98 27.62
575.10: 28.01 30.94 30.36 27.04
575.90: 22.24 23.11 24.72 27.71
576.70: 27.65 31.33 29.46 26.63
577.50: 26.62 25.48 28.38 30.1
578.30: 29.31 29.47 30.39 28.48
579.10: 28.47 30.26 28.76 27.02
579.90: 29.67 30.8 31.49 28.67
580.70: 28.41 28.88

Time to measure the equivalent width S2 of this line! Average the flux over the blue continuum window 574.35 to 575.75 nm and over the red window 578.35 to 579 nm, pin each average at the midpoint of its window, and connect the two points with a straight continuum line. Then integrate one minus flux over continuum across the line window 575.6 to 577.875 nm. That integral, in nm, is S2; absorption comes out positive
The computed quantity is 0.216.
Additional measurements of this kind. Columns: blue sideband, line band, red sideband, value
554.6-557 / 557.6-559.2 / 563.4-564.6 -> 0.01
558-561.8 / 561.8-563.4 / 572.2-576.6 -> -0.02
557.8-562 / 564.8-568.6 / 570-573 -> 0.09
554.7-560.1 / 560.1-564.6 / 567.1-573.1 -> -0.04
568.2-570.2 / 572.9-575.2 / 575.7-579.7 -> -0.13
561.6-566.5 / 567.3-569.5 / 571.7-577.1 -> 0.04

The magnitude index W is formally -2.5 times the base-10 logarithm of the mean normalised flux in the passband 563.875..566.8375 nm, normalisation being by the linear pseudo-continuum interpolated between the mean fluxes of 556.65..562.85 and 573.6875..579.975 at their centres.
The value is 0.03 mag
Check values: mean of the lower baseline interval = 27.7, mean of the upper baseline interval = 28.1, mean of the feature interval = 27.1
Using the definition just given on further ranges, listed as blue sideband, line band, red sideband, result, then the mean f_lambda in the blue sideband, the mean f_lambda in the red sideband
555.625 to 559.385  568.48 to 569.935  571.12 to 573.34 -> 0.10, 27.7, 28.6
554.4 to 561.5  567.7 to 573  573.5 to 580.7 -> 0.03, 27.5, 28.3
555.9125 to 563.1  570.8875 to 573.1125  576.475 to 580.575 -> 0.00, 27.5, 28.9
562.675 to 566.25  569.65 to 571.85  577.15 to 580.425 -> 0.04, 27.3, 28.8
